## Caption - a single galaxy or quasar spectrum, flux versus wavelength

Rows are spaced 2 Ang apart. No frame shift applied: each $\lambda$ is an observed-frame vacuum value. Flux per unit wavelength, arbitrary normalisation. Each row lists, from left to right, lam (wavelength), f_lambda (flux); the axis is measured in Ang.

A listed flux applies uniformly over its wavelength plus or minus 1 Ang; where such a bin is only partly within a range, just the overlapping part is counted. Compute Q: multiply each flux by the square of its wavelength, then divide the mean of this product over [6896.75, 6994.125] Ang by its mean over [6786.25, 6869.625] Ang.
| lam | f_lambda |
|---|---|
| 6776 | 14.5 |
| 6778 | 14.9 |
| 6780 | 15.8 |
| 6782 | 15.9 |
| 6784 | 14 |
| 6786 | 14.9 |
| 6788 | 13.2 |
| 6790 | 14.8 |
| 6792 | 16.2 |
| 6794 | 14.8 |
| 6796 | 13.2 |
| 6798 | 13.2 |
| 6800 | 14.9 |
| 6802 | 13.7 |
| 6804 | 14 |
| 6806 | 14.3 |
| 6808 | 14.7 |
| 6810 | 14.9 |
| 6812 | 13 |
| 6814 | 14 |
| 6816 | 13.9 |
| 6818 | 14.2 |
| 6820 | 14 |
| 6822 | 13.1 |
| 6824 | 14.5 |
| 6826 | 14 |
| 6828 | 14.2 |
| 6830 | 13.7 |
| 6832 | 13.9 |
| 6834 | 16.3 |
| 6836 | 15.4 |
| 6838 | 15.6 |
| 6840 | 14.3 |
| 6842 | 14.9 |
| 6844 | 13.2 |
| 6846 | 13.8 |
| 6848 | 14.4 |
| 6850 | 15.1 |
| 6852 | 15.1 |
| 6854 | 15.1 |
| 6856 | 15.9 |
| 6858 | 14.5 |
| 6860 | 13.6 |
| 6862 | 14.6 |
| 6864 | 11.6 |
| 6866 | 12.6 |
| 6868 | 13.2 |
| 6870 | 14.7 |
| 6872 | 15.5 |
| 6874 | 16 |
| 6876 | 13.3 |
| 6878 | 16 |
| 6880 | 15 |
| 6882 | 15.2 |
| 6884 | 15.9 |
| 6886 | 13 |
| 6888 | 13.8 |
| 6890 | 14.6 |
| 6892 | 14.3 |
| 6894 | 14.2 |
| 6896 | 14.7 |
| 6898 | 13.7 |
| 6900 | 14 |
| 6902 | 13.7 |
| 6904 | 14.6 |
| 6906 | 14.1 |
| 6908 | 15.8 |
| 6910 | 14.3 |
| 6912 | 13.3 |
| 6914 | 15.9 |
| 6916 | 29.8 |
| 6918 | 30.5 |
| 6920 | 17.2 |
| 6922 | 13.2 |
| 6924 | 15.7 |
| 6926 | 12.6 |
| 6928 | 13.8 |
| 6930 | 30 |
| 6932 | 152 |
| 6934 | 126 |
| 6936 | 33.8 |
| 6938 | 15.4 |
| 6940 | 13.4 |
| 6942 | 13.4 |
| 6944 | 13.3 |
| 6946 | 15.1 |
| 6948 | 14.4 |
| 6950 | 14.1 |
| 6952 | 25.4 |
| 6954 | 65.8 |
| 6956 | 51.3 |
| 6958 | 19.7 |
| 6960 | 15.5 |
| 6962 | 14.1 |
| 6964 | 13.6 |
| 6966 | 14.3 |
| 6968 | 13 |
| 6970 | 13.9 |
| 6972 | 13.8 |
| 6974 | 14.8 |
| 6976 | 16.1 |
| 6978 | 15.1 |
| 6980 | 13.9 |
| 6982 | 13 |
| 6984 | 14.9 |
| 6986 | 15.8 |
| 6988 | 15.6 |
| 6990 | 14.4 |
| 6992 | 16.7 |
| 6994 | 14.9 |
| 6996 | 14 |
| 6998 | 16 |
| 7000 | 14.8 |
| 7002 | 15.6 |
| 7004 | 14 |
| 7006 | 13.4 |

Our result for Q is 1.68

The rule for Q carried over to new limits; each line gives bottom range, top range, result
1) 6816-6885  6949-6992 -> 1.38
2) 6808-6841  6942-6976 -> 1.48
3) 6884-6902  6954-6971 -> 1.60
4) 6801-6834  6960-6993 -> 1.09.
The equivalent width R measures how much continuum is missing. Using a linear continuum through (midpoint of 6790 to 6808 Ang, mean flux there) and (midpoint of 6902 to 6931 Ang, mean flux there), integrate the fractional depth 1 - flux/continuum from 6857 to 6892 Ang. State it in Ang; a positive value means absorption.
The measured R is 4.7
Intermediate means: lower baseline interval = 14.3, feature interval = 14.3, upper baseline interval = 17.8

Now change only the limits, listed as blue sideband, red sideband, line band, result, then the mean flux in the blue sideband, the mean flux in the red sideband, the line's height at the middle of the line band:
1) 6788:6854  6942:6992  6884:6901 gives 2.4 Ang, 14.3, 18.6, 16.4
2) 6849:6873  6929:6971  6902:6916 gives 5.0 Ang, 14.3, 32.7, 24.2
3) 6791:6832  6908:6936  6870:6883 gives 5.8 Ang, 14.1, 36.4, 27.2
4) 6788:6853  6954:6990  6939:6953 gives 1.6 Ang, 14.3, 18.2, 17.6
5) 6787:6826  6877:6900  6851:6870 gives 0.5 Ang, 14.1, 14.6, 14.4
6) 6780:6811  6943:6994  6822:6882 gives 5.2 Ang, 14.5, 18.6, 15.8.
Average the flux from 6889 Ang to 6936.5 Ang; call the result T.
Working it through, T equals 27.5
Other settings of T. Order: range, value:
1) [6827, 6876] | 14.4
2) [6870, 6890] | 14.8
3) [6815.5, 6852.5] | 14.4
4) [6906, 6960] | 30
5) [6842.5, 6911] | 14.4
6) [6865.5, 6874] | 14.3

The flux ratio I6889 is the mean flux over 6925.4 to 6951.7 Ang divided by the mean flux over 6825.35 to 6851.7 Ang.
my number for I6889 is 2.48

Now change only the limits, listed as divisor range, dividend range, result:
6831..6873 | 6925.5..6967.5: 2.27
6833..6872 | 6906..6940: 2.29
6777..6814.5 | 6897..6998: 1.58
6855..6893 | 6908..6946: 2.16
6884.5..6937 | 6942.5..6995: 0.70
